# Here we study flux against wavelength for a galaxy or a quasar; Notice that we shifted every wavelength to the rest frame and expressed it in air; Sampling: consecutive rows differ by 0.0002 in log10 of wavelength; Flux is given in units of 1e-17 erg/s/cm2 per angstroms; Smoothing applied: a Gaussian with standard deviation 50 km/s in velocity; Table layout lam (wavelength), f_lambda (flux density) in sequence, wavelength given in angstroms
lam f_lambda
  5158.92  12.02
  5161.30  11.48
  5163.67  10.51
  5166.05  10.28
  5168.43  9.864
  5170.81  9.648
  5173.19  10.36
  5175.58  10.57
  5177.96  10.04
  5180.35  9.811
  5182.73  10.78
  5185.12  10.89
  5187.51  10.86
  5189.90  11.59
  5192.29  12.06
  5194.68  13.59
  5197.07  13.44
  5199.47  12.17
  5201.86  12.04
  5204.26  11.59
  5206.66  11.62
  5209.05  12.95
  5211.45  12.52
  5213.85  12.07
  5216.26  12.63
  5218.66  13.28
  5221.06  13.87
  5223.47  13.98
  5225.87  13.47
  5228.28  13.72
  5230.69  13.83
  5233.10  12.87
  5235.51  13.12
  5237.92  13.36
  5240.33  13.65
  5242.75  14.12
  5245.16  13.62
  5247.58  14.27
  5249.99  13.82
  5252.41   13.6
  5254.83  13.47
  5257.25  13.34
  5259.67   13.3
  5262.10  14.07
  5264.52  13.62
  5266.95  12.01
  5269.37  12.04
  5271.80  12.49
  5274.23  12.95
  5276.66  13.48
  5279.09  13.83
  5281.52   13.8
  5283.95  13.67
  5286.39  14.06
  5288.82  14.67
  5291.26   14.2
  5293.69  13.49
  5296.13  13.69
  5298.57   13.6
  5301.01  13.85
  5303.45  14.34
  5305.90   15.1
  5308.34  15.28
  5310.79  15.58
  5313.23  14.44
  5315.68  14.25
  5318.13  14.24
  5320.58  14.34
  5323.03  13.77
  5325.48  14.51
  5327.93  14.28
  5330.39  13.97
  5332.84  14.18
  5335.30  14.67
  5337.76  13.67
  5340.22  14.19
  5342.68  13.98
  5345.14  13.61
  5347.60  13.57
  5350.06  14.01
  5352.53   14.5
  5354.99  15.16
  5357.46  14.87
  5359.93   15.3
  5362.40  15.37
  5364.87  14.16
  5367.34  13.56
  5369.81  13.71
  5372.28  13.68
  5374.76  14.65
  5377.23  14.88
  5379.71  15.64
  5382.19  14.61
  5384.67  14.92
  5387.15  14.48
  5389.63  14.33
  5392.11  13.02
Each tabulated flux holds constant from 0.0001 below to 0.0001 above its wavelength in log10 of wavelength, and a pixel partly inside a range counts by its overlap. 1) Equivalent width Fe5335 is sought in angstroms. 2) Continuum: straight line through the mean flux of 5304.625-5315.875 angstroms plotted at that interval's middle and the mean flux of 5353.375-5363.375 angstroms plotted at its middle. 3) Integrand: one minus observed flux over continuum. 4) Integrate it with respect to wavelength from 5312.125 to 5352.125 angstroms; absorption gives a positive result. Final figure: 2.5 angstroms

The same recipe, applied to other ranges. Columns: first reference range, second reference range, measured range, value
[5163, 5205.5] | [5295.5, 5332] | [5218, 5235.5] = -1.97 angstroms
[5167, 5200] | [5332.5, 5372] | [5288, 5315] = -2.16 angstroms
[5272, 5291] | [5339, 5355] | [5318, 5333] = -0.24 angstroms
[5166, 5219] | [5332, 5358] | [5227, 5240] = -1.24 angstroms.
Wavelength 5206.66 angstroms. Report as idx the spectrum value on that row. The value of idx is 11.62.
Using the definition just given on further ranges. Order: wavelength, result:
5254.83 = 13.47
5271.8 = 12.49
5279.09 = 13.83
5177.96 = 10.04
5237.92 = 13.36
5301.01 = 13.85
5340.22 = 14.19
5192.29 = 12.06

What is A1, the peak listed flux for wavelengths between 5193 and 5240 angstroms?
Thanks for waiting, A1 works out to 13.98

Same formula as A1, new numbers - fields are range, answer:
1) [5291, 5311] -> 15.58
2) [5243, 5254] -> 14.27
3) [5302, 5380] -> 15.64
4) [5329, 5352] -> 14.67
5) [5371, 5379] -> 14.88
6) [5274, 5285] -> 13.83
